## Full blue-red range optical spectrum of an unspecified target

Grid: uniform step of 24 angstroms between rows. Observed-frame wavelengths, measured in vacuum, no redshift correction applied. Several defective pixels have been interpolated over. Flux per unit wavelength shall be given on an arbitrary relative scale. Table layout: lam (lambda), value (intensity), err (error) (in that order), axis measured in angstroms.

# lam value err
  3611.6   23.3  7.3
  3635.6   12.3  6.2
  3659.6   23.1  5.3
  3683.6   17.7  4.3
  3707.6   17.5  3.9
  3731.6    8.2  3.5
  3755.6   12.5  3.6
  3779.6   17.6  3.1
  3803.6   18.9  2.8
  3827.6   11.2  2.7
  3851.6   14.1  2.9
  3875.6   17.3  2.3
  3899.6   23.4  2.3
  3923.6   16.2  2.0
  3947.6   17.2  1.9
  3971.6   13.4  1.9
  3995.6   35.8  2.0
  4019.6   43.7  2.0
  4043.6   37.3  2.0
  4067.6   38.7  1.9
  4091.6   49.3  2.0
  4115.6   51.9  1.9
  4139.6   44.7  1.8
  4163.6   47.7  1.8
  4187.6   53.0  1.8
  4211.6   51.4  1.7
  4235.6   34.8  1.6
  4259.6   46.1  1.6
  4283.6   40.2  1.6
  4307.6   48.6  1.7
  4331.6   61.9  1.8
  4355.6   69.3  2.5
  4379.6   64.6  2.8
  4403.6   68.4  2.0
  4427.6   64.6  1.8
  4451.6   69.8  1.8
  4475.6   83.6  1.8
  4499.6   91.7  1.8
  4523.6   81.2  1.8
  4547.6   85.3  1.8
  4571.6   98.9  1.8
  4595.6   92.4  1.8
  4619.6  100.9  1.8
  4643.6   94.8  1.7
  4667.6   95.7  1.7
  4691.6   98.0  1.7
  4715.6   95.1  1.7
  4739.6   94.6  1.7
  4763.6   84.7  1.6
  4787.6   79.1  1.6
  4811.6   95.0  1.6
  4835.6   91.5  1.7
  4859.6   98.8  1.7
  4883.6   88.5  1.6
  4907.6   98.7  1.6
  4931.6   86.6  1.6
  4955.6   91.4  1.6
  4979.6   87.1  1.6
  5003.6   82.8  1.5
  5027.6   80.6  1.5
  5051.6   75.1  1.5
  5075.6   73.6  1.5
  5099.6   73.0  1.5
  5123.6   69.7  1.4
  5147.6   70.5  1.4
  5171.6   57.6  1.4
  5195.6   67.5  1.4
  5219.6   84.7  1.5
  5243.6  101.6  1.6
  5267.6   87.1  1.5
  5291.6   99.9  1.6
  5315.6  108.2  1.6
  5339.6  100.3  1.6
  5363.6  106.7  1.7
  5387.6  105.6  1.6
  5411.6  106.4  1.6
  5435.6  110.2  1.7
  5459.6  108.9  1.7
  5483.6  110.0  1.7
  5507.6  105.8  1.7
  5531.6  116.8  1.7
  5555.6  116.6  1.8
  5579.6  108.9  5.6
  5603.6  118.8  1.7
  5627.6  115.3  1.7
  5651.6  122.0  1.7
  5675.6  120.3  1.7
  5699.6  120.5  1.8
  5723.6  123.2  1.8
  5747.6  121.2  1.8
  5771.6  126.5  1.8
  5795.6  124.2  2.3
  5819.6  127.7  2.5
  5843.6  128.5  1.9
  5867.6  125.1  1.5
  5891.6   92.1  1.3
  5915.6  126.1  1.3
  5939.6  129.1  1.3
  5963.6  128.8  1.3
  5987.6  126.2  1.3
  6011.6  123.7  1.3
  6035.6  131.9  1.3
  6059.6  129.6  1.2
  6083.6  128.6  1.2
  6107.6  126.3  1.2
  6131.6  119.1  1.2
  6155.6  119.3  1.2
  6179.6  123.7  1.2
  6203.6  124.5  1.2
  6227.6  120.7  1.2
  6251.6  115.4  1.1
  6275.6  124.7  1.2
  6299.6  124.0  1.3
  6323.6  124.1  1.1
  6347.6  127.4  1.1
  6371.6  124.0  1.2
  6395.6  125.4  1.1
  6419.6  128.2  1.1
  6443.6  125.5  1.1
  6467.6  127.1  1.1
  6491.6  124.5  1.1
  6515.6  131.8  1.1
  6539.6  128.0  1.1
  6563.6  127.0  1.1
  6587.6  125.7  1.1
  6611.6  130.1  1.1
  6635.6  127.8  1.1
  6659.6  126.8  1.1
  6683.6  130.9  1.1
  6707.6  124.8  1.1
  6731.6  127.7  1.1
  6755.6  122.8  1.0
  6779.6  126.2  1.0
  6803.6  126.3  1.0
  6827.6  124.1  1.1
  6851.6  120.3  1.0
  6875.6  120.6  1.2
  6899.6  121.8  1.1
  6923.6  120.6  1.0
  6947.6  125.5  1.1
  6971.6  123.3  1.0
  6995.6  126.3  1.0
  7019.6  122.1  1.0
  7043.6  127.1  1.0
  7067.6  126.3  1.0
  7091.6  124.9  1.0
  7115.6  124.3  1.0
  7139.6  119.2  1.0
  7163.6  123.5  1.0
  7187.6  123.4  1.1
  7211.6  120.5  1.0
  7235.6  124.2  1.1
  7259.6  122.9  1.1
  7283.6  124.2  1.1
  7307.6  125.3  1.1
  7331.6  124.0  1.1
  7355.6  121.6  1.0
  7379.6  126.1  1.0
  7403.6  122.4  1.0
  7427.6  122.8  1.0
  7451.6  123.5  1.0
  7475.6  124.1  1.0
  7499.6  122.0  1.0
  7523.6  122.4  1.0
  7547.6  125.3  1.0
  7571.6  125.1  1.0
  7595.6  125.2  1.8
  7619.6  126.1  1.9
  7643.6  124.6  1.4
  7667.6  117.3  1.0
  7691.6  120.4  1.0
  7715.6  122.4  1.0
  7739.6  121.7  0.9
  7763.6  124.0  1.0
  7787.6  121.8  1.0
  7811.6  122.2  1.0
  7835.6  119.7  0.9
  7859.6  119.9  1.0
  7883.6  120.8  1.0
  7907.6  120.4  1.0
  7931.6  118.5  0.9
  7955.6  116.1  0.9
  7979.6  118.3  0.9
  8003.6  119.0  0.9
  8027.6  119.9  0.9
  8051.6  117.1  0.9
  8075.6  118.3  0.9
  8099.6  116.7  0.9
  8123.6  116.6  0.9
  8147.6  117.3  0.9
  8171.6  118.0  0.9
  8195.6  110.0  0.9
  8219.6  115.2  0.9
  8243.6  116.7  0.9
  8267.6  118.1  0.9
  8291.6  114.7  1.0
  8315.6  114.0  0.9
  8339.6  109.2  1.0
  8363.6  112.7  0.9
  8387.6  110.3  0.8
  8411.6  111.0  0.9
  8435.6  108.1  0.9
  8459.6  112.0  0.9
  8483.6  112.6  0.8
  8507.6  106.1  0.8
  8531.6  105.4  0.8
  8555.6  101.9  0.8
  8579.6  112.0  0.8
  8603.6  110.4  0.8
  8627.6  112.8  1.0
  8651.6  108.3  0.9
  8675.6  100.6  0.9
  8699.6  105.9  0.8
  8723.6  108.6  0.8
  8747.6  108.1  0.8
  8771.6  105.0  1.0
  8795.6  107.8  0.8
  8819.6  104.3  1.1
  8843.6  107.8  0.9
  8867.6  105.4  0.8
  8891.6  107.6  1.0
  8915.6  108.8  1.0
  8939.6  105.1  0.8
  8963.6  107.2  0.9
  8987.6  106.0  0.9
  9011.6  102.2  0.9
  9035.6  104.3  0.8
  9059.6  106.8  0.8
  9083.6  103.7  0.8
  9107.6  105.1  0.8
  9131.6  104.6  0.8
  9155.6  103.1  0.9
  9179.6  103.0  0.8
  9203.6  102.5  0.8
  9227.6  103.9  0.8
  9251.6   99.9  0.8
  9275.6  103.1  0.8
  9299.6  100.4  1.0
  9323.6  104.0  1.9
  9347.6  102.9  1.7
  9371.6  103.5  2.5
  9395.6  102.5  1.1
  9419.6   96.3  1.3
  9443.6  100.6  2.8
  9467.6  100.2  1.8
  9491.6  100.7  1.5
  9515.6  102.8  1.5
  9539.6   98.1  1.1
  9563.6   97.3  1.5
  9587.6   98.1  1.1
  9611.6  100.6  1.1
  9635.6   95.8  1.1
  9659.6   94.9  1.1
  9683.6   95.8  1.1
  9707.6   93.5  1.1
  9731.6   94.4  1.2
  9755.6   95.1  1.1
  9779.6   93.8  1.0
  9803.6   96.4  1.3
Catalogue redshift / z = 0.00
